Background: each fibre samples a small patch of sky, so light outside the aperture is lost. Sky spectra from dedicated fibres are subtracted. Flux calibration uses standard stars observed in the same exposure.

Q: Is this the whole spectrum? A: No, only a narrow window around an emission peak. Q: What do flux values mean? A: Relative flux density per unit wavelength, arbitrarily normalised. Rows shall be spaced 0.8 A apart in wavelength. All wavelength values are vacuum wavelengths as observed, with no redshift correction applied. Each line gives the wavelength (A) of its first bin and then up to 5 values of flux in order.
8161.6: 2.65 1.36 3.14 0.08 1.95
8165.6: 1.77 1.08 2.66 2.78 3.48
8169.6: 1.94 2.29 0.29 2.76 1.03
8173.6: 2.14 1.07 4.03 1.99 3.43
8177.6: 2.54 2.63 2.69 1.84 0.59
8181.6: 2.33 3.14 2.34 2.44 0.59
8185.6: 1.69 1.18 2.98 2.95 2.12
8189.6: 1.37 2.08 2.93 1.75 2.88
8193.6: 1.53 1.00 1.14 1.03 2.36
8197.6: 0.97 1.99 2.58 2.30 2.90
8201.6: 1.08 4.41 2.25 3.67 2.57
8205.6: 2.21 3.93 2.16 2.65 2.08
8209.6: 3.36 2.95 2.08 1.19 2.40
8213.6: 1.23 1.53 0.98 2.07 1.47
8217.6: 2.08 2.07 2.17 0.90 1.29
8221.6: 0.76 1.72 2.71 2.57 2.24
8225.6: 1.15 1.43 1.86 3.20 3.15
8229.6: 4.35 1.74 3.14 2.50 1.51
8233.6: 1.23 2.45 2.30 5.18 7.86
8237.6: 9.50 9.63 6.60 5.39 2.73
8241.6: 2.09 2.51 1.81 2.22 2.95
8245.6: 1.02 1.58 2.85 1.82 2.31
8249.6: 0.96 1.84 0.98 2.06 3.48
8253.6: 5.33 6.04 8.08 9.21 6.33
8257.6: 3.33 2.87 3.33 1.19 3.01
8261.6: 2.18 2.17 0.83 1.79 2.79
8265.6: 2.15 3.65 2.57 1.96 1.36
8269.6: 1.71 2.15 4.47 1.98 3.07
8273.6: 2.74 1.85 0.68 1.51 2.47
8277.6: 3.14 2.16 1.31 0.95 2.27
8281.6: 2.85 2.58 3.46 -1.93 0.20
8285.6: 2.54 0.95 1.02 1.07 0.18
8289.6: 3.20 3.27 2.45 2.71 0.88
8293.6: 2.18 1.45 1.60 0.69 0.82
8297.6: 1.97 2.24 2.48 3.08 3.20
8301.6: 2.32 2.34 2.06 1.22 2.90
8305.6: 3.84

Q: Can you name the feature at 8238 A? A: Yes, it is [S II] 6716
